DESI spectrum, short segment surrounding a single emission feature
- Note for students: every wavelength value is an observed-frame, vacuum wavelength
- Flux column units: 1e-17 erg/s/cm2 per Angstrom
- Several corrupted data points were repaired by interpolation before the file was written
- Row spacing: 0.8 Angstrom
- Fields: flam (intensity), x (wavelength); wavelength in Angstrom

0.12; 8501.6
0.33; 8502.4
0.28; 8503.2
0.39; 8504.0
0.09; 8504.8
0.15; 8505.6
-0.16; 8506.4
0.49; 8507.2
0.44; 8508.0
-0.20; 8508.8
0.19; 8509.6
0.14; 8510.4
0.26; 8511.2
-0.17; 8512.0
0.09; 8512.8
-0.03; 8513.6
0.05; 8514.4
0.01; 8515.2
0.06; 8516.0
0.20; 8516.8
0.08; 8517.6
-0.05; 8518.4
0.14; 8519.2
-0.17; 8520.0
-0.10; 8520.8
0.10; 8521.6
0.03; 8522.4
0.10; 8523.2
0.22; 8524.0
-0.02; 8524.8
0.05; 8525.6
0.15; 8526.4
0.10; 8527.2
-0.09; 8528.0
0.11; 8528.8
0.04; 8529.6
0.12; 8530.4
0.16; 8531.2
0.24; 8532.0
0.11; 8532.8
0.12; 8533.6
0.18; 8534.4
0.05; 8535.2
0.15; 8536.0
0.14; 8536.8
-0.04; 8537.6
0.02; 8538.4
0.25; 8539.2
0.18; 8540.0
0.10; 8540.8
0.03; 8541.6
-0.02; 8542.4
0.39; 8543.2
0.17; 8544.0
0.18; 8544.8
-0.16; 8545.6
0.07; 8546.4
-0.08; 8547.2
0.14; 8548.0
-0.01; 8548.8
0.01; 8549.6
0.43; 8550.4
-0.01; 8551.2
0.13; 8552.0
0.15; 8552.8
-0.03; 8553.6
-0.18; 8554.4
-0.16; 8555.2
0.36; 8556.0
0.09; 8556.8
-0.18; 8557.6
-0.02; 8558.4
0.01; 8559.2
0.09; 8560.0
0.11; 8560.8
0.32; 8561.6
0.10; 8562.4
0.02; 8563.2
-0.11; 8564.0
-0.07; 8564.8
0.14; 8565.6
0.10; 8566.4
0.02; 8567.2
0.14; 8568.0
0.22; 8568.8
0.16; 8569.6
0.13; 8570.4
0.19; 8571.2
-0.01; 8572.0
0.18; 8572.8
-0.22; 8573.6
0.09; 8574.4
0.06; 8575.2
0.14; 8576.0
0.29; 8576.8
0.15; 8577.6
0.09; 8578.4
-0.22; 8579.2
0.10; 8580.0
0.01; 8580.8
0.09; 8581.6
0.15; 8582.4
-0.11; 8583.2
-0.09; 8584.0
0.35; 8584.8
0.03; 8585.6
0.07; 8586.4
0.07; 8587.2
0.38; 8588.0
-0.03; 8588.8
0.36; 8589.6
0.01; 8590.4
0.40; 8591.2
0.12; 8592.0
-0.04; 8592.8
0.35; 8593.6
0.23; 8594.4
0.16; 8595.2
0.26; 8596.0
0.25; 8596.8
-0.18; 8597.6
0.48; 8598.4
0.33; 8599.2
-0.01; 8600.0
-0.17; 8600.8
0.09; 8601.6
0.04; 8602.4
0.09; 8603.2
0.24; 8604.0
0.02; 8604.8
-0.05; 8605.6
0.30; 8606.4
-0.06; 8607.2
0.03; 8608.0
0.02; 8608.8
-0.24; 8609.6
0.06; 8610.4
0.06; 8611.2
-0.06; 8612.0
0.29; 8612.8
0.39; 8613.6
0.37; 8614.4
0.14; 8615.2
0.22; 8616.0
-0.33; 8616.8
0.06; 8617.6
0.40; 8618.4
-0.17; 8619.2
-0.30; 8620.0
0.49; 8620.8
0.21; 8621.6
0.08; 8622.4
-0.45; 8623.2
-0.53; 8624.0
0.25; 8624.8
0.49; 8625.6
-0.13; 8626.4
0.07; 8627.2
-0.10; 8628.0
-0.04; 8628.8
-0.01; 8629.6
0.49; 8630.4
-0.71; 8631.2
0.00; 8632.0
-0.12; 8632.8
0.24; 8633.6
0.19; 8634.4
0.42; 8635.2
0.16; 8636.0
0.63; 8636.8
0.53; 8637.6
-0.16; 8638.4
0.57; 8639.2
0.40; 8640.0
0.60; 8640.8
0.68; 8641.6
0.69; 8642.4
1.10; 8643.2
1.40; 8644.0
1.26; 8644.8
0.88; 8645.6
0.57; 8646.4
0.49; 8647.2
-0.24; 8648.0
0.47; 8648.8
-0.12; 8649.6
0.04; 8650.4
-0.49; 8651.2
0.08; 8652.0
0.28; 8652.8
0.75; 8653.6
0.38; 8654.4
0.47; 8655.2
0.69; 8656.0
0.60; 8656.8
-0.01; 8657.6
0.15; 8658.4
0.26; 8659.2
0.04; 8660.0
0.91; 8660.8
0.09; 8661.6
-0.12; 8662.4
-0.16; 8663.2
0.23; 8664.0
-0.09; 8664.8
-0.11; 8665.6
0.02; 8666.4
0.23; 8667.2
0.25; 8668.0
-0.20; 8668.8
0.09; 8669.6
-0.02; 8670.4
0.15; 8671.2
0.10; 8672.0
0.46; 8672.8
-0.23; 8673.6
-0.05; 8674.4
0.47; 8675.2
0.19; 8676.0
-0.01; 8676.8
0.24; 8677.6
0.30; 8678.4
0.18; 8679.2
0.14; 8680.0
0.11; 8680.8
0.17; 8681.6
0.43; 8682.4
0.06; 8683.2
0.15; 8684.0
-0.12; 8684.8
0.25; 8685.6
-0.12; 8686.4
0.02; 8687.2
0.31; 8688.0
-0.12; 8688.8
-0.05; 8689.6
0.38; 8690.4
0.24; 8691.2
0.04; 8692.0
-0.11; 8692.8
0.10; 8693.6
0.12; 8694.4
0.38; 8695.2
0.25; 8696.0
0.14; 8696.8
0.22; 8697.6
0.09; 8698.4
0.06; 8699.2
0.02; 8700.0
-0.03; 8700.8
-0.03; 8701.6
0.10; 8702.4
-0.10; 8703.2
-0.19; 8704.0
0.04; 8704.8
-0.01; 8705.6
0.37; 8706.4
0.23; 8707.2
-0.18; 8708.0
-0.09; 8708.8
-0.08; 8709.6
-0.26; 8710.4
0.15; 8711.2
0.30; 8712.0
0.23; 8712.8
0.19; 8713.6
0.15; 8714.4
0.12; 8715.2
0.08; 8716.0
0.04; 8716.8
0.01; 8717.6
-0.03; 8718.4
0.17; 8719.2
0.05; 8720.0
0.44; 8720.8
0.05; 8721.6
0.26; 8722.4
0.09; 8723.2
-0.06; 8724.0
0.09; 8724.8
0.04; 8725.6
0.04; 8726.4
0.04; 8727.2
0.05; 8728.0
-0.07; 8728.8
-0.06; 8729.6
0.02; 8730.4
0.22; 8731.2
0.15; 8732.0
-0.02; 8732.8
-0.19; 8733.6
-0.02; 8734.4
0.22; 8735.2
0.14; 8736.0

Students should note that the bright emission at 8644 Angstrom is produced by H-gamma 4340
